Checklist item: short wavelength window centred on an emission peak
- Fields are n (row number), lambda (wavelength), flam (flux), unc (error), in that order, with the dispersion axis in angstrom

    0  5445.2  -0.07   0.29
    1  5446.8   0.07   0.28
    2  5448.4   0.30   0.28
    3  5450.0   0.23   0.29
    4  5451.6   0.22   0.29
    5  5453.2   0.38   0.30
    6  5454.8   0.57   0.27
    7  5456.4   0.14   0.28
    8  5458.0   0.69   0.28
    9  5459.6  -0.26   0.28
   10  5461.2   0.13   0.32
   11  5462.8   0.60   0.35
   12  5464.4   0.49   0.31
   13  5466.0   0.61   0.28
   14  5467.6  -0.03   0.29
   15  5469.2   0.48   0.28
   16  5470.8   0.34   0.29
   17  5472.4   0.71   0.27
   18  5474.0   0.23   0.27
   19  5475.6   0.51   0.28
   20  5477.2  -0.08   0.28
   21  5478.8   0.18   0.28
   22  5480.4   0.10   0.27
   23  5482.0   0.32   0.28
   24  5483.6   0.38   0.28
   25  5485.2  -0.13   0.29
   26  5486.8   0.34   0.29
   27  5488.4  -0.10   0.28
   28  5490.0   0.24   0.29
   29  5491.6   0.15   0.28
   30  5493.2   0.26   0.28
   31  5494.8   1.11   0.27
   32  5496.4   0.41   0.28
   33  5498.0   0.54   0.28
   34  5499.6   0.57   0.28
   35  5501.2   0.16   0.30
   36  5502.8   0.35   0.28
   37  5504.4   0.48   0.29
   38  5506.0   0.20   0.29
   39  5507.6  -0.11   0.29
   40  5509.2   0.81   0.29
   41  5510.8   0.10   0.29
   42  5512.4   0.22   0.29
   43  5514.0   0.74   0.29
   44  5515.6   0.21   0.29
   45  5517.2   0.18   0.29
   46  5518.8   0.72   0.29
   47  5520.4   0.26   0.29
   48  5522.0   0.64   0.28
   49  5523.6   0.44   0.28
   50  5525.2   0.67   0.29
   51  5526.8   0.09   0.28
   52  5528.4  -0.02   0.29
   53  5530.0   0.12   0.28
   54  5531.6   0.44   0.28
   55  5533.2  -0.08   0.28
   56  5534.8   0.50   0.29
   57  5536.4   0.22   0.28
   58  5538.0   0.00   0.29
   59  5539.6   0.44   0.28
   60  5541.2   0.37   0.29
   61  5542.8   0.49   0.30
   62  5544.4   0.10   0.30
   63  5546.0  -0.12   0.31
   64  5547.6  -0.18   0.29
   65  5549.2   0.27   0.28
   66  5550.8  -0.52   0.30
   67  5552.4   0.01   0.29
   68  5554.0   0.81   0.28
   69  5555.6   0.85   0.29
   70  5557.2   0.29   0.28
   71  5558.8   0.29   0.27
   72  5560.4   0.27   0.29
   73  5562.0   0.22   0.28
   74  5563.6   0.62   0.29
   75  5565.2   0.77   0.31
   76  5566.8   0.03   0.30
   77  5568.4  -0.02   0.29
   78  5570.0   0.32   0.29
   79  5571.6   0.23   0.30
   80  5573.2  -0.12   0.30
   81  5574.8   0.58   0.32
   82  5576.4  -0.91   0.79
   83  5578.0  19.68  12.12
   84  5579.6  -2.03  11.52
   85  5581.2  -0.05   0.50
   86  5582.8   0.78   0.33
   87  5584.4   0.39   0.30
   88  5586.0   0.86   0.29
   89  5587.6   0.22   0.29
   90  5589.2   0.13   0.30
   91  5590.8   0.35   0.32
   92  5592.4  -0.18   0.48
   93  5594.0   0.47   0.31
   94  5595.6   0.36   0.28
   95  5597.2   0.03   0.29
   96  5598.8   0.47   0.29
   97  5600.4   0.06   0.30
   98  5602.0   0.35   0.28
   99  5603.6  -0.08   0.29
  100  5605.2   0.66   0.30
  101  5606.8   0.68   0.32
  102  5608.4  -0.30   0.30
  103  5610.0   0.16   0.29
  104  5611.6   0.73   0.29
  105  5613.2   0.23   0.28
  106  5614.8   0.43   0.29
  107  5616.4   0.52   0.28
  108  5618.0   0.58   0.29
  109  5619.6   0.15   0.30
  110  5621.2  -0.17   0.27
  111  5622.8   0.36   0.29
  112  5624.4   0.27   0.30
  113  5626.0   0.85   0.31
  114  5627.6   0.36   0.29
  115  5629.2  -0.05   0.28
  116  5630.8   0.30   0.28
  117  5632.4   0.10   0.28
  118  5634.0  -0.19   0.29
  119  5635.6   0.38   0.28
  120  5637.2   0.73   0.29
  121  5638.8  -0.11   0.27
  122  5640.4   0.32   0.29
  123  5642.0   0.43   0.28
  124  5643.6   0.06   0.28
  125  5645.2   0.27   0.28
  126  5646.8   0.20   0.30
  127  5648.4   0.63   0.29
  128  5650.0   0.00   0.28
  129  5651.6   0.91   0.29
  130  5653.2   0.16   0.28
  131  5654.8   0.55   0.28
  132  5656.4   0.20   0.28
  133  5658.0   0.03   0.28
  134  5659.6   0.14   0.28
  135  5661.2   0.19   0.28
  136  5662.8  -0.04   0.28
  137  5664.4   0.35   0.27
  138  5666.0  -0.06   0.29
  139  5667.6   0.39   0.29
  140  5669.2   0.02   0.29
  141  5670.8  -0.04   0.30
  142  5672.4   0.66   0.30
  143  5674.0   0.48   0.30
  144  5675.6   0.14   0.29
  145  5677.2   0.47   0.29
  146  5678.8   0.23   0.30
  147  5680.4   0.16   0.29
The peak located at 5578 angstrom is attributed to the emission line Mg II 2798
